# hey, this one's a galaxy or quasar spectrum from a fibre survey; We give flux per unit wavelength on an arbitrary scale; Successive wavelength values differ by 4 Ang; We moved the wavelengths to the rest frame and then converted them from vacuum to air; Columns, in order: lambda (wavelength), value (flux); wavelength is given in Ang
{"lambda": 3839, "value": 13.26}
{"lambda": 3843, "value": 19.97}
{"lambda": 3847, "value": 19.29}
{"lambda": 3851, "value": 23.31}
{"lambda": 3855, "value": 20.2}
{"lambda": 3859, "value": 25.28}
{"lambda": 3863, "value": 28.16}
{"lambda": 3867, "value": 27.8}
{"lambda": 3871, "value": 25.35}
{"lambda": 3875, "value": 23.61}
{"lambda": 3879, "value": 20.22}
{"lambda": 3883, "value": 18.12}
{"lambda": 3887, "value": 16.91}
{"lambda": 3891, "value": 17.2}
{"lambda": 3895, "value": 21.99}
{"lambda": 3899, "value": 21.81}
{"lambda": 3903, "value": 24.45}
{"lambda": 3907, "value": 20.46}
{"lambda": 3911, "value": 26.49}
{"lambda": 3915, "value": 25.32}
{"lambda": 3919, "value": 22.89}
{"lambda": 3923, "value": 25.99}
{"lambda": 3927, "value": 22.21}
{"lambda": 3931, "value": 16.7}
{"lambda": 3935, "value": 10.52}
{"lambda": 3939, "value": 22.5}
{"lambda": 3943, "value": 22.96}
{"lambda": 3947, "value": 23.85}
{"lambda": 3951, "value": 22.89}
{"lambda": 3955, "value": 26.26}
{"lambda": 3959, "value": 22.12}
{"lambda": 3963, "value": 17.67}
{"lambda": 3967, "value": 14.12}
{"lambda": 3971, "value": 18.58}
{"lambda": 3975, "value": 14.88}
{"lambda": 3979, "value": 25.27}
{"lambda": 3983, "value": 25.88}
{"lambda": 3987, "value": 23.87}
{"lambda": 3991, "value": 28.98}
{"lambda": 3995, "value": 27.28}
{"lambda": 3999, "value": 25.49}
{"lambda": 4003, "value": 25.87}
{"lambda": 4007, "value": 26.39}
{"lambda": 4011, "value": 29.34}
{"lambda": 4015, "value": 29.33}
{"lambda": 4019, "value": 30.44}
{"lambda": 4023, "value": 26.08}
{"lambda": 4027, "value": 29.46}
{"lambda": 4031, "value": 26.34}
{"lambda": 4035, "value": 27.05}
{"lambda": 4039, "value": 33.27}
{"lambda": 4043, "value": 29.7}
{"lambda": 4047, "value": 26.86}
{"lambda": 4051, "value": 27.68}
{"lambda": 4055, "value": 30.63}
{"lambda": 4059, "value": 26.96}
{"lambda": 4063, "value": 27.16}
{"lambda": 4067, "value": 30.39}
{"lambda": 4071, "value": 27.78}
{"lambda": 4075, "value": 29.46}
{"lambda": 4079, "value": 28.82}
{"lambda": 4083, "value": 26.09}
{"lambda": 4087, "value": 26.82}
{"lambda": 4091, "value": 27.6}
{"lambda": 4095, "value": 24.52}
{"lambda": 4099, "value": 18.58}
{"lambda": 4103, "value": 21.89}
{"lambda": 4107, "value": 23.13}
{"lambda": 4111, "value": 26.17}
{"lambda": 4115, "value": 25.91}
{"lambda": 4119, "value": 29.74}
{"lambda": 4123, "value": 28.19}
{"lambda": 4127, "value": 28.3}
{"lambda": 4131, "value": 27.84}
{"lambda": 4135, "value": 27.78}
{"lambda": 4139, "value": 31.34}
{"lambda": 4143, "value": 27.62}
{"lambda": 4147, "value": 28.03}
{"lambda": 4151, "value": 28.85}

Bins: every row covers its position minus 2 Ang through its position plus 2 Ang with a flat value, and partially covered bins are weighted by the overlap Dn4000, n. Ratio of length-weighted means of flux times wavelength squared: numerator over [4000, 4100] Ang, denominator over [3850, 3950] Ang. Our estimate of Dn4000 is 1.4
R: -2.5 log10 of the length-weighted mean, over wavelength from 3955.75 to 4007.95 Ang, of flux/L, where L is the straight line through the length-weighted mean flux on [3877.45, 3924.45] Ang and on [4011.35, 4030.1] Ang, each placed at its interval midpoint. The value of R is 0.17 mag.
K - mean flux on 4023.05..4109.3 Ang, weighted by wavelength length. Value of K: 27.1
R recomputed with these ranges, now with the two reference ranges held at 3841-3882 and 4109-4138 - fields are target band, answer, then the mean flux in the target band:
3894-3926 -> 0.017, 23.7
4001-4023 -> -0.089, 28.1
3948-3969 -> 0.197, 20.8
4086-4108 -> 0.158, 23.6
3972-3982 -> 0.226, 20.5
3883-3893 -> 0.342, 17.3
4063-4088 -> -0.048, 28.2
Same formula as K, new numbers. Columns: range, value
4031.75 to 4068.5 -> 28.7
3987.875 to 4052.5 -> 28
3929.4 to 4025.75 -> 23.3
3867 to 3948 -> 21.6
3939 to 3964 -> 22.8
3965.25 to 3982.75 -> 19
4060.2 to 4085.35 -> 28.2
